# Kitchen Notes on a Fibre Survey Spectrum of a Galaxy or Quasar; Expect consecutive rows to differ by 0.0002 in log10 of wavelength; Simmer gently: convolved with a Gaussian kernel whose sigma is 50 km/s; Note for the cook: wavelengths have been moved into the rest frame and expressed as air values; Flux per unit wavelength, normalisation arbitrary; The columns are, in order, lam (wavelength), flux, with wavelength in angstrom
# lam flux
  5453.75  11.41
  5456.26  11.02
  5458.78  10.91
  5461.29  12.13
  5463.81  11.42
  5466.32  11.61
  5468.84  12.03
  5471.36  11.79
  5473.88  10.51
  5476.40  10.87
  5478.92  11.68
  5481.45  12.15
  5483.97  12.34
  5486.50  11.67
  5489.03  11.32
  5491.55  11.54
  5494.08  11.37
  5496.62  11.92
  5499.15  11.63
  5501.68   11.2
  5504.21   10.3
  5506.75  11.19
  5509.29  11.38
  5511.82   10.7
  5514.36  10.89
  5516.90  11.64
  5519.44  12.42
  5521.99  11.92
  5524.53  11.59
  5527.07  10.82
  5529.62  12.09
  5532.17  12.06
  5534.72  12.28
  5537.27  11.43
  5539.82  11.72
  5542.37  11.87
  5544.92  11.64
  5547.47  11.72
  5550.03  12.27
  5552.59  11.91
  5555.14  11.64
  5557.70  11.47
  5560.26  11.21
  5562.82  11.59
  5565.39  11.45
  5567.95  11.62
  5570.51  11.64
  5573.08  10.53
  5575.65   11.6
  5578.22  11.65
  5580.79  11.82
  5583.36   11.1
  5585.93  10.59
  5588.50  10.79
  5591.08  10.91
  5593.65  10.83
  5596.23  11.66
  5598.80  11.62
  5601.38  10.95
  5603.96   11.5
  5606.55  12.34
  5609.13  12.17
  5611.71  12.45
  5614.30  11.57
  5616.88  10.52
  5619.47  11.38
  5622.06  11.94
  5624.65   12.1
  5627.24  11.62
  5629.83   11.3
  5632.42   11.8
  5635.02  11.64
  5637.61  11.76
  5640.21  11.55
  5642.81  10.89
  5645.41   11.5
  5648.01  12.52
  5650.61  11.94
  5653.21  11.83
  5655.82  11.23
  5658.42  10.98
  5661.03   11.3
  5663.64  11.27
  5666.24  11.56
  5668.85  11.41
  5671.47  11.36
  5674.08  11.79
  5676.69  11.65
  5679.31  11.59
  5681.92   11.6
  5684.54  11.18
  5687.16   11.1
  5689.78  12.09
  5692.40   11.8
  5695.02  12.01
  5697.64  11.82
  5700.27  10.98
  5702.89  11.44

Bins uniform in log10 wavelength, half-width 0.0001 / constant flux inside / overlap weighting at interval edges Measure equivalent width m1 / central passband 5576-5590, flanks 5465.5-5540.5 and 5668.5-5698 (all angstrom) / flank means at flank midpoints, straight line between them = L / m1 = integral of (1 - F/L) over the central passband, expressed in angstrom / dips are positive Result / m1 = 0.4 angstrom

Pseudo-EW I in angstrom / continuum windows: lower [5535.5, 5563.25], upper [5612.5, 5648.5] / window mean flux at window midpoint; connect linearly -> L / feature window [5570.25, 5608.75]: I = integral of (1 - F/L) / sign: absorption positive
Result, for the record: 1.05 angstrom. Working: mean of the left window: 11.7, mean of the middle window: 11.3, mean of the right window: 11.6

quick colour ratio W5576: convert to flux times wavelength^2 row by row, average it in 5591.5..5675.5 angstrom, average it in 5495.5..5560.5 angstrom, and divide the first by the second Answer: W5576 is 1.0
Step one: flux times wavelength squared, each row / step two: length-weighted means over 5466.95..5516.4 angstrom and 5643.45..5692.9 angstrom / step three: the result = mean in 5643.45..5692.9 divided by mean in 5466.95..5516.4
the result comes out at 1.1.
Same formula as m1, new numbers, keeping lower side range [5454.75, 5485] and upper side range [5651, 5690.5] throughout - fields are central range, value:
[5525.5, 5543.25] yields -0.4 angstrom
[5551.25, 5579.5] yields 0.0 angstrom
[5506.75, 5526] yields 0.1 angstrom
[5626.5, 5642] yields -0.2 angstrom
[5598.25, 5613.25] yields -0.5 angstrom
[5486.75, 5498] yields 0.0 angstrom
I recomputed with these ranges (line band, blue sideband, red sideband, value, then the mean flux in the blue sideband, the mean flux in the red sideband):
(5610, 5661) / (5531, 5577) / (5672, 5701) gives 0.1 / 11.6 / 11.6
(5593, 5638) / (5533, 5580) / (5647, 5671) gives -0.2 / 11.6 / 11.5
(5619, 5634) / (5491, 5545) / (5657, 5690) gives -0.3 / 11.5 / 11.4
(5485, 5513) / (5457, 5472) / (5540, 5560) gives 0.9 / 11.6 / 11.8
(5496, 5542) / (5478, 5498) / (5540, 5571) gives 0.8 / 11.7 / 11.7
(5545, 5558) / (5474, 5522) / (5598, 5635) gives -0.3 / 11.4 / 11.7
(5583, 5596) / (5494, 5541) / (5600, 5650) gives 0.8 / 11.5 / 11.7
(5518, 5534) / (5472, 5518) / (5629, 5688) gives -0.6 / 11.4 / 11.5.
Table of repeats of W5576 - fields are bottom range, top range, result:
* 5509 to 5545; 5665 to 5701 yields 1.05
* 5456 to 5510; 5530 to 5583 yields 1.04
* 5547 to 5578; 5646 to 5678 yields 1.04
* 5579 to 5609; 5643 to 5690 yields 1.04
